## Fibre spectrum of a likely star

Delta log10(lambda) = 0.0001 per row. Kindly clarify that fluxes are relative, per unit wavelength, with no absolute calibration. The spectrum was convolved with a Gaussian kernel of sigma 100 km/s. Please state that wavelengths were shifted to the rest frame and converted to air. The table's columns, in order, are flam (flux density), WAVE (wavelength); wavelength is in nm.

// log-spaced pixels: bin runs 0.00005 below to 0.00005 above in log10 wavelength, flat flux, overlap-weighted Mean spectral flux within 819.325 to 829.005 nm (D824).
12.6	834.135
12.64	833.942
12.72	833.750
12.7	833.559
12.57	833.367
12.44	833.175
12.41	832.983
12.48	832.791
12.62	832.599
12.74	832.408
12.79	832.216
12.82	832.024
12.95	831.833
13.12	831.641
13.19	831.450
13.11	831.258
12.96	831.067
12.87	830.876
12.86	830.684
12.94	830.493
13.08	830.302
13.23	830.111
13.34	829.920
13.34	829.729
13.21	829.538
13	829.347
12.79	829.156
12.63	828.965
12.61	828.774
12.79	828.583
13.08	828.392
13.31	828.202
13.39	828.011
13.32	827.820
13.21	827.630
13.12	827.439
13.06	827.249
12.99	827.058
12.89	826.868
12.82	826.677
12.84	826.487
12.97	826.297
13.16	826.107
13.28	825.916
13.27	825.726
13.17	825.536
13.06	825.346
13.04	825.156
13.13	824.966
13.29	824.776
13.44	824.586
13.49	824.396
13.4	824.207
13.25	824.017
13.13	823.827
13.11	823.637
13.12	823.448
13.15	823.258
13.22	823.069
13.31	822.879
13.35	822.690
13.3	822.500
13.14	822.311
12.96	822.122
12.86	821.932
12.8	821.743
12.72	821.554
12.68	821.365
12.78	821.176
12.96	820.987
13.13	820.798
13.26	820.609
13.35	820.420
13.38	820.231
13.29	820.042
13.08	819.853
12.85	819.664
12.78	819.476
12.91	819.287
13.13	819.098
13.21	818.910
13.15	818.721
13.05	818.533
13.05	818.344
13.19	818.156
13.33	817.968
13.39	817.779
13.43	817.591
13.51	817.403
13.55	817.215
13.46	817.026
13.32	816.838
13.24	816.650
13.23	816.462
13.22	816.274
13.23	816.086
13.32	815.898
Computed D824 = 13.1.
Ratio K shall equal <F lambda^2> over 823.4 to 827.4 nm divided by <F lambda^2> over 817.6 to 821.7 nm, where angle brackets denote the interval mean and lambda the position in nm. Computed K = 1.02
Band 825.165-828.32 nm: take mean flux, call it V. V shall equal 13.1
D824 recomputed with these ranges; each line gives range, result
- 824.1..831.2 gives 13.1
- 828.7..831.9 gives 13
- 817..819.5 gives 13.2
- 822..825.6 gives 13.2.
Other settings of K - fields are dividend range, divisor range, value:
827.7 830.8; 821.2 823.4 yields 1.02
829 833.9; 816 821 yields 1.01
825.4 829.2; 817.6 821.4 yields 1.01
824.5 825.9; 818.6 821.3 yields 1.02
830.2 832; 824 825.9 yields 1.00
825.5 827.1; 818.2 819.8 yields 1.02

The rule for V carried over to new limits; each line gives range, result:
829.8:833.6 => 12.9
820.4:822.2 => 12.9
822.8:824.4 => 13.2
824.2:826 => 13.3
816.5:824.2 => 13.1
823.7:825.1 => 13.3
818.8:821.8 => 13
